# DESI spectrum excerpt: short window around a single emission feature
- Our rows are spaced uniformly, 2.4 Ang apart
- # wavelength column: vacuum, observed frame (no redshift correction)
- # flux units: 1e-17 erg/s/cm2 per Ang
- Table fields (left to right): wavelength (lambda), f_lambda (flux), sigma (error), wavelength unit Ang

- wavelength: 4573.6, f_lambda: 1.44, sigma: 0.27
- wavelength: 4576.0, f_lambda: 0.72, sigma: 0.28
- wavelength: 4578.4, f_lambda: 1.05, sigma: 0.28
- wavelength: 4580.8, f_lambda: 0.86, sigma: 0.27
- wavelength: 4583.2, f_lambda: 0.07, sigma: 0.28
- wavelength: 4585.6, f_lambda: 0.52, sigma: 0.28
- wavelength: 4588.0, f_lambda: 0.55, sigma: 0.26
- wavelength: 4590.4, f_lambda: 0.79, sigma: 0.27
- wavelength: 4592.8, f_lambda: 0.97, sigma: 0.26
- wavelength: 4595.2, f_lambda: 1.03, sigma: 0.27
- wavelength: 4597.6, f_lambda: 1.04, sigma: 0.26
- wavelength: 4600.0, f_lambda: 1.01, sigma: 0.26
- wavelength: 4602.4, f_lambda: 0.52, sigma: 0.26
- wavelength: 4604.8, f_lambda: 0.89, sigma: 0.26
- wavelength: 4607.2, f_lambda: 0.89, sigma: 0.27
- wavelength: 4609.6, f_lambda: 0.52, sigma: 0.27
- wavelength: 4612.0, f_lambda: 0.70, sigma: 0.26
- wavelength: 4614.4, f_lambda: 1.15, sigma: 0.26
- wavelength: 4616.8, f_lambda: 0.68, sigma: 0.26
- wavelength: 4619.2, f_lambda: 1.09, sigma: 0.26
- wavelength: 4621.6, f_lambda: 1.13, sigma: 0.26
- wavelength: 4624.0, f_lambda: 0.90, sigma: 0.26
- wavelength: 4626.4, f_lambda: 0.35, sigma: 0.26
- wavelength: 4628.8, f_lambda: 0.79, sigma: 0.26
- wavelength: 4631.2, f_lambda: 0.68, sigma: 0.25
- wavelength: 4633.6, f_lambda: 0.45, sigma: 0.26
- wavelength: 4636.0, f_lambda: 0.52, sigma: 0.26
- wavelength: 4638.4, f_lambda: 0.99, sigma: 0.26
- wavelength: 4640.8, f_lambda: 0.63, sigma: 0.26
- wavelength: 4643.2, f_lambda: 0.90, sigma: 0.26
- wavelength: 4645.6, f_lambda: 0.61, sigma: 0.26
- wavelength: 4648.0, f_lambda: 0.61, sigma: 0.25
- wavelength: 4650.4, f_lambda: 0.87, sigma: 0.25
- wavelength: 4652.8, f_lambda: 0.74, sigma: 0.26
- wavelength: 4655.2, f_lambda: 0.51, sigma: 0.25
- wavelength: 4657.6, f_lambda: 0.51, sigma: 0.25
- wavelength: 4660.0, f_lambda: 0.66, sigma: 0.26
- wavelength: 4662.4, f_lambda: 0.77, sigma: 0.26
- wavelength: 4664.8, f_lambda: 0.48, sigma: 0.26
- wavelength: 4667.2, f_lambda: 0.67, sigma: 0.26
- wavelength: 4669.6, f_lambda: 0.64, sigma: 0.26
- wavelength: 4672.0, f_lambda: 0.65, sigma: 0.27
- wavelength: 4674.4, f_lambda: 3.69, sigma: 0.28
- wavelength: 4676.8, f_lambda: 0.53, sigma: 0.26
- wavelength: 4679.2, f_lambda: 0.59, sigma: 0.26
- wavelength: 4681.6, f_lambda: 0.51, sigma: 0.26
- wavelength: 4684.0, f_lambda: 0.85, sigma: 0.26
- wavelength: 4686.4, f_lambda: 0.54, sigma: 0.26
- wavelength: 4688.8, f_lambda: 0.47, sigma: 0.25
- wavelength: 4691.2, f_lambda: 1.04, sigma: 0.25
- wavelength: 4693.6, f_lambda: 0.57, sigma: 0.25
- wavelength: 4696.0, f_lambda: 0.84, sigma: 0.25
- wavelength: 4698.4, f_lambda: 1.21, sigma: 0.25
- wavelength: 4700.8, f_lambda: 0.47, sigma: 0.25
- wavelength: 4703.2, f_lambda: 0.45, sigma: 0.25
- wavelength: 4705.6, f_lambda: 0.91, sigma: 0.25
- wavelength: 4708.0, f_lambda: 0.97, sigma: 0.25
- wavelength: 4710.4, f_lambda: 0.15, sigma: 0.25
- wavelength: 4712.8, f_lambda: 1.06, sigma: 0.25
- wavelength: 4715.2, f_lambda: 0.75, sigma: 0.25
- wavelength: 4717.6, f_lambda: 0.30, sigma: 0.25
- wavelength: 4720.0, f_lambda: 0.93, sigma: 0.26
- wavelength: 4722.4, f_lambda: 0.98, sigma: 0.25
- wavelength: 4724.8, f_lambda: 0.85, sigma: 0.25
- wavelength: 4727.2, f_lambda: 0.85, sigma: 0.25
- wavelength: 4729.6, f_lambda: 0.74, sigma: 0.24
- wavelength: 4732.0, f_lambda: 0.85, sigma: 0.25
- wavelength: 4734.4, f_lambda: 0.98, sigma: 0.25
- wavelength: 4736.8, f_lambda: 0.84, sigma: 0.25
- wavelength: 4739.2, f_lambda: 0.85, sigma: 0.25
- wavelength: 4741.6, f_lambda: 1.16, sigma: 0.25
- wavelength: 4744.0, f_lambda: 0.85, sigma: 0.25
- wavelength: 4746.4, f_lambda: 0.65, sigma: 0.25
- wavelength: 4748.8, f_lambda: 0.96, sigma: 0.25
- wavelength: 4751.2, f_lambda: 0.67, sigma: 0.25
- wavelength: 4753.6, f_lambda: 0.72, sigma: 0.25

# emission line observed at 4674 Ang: Hgamma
